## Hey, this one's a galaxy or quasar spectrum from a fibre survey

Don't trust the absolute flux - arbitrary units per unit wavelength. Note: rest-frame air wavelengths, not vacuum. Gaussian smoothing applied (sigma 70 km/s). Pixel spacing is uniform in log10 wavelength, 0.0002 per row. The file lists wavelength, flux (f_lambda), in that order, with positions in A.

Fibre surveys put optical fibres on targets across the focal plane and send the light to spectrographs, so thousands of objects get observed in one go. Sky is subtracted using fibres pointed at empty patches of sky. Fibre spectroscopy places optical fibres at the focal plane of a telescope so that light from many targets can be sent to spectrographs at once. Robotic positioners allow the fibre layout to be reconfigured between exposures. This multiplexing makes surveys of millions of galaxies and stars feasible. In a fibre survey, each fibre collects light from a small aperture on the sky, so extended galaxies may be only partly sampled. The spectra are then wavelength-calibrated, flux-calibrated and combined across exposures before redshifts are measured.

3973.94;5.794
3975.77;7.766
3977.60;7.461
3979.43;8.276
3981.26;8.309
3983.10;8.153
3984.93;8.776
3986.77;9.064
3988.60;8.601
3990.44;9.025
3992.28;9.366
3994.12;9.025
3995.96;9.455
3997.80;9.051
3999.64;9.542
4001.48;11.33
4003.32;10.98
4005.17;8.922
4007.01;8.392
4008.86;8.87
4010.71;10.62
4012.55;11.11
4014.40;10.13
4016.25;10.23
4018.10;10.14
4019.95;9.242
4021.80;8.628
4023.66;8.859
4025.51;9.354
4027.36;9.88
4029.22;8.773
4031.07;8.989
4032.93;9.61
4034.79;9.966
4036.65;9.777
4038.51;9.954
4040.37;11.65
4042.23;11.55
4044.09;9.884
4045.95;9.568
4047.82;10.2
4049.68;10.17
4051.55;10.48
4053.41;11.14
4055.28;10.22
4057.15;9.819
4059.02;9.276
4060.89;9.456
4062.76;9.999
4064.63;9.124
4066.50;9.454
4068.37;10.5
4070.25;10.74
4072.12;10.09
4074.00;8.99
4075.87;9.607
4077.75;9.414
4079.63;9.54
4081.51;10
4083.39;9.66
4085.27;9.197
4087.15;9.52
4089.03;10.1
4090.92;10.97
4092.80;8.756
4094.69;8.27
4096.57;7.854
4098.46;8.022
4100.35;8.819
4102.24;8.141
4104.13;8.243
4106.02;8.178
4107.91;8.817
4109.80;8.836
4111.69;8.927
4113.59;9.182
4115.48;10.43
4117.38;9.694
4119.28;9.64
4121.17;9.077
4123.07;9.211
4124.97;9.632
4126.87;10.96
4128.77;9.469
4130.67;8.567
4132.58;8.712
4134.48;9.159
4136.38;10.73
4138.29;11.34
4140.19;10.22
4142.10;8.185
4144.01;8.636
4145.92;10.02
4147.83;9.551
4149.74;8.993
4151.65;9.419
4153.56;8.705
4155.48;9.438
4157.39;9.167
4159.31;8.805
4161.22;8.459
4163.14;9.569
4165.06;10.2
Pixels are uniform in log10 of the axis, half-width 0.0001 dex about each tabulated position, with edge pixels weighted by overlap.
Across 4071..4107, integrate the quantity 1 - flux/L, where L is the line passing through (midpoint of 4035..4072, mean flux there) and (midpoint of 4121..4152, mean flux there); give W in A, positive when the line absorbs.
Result 2.8 A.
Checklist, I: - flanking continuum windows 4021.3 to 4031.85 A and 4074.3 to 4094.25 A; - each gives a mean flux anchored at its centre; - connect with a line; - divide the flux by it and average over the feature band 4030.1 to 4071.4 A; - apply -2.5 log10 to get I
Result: -0.08 mag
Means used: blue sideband 9.1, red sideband 9.62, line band 10.1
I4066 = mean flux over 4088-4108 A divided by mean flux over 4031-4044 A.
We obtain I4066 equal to 0.85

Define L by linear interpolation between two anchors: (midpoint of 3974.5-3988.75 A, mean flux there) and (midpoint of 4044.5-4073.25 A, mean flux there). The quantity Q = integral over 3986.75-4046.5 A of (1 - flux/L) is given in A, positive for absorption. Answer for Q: -4.42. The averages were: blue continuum 8.23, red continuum 10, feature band 9.7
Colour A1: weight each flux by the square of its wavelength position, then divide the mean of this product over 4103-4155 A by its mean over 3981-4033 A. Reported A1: 1.06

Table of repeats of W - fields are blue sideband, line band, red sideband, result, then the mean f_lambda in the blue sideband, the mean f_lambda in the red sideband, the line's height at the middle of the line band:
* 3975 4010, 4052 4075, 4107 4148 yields -1.6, 8.98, 9.5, 9.25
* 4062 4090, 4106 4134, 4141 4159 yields 0.1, 9.73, 9.12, 9.36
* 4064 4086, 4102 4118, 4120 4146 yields 1.1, 9.71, 9.55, 9.61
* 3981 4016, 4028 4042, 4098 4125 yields -0.9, 9.44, 8.99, 9.3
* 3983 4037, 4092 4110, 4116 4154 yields 2.1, 9.48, 9.52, 9.51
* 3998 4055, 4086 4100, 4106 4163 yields 0.8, 9.92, 9.36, 9.58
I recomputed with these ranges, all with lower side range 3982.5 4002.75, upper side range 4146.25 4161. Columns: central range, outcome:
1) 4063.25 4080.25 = -0.06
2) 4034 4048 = -0.12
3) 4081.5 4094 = -0.06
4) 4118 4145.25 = -0.04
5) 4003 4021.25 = -0.06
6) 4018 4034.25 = 0.00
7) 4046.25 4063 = -0.09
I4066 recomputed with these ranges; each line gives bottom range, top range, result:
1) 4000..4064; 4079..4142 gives 0.94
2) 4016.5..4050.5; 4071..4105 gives 0.94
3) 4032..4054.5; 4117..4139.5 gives 0.94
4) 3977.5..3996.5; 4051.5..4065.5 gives 1.14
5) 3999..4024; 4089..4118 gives 0.91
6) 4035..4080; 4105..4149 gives 0.94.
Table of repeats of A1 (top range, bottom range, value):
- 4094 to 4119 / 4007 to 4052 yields 0.92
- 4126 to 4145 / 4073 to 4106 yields 1.08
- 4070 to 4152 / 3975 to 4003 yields 1.11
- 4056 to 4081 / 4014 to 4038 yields 1.04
